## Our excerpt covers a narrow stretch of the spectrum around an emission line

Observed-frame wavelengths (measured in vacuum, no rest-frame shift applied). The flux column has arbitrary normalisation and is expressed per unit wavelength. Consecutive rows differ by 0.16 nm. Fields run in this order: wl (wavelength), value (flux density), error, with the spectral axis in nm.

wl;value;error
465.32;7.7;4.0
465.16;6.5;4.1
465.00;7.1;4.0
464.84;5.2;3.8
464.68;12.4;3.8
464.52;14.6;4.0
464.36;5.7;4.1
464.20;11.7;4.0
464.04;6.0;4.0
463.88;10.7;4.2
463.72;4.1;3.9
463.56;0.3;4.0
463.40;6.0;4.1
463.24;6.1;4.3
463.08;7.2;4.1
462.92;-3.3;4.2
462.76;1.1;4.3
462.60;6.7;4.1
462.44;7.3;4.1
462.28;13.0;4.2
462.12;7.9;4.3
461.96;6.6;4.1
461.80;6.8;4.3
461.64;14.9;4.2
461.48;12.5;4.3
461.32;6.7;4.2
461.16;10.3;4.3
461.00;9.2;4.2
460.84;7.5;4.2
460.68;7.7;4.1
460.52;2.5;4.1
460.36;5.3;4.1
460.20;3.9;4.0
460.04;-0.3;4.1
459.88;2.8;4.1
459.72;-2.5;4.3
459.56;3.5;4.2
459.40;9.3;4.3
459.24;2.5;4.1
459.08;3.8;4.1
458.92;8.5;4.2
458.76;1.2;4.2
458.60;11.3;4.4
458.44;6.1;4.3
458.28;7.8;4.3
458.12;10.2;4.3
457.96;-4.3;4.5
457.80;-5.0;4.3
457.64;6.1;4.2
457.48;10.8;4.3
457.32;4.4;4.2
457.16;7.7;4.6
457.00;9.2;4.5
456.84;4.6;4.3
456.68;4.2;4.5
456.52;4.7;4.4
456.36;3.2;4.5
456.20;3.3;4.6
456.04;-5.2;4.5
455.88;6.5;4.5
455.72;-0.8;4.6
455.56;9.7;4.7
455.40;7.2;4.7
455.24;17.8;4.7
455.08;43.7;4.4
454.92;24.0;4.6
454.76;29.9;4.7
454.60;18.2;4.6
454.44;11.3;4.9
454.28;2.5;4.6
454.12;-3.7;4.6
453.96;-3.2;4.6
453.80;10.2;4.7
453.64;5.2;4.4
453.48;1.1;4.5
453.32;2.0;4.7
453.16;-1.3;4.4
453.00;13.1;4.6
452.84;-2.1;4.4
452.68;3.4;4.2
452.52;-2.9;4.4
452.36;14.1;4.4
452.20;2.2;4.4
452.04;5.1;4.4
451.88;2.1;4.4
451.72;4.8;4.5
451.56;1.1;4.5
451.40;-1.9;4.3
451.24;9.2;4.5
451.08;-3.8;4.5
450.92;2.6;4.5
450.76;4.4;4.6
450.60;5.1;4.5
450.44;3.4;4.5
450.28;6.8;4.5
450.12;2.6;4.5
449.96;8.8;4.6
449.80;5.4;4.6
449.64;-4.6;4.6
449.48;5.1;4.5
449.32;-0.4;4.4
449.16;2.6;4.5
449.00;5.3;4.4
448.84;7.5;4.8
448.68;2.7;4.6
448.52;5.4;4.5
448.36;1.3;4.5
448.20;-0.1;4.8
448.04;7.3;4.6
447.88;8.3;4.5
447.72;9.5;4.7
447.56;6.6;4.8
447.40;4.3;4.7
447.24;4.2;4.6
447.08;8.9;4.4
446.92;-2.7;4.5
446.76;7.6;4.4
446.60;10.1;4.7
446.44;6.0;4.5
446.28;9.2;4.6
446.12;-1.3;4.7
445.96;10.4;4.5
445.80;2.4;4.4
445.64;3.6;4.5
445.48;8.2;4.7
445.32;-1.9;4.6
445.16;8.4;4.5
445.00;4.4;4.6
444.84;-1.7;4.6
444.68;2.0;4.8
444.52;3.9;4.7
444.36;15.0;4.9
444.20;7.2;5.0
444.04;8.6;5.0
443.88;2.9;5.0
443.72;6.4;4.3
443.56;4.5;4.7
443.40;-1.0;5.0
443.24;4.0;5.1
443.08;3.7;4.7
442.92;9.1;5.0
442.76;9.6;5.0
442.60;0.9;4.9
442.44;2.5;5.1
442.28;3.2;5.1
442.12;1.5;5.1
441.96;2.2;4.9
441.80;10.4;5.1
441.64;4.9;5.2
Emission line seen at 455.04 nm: [O II] 3727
